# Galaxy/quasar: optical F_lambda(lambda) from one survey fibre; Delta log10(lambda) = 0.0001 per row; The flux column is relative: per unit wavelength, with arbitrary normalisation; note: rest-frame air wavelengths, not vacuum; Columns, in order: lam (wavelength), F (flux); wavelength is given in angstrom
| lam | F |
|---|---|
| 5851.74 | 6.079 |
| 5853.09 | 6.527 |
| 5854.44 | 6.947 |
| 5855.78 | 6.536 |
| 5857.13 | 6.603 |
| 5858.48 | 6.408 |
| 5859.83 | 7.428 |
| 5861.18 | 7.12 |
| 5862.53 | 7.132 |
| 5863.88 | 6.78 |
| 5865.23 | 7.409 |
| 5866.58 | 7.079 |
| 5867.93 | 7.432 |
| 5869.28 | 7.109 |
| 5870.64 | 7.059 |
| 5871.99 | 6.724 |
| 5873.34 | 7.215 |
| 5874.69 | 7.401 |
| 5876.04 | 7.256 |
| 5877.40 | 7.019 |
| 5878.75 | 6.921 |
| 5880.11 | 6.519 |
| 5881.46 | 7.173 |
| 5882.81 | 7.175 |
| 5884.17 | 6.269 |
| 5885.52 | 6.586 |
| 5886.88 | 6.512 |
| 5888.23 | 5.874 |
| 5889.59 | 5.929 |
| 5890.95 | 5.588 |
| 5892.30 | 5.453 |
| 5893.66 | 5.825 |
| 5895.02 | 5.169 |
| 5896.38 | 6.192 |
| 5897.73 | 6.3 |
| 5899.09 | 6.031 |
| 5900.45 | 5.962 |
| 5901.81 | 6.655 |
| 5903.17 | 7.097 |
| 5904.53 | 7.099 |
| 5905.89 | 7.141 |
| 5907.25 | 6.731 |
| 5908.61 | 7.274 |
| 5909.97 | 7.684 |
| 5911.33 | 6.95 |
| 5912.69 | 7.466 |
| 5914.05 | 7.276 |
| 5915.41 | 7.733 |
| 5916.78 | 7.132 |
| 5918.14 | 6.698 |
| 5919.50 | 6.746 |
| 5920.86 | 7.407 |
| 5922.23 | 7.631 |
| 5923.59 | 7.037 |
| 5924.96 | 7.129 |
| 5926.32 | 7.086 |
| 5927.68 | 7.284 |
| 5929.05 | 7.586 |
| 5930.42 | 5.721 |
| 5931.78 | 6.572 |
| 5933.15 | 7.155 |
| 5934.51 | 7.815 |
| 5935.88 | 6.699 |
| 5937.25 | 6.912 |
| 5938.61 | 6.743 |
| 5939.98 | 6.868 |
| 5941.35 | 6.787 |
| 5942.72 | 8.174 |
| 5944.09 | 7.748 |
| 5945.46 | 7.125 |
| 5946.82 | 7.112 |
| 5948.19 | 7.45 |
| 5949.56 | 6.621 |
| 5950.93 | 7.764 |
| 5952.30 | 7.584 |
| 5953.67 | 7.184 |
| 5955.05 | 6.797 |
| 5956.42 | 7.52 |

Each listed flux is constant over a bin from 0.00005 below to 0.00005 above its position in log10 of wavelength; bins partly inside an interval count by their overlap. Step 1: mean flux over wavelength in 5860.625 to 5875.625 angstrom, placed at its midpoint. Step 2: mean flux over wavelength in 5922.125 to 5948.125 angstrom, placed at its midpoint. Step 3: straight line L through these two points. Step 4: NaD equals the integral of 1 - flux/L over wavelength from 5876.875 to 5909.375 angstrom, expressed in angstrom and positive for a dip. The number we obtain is 3.1 angstrom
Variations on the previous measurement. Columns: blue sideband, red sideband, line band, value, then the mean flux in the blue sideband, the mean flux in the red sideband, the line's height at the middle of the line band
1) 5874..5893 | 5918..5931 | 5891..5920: 0.7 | 6.55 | 7.06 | 6.82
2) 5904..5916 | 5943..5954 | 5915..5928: 0.2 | 7.26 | 7.36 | 7.29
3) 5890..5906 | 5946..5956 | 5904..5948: -2.8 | 6.17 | 7.22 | 6.73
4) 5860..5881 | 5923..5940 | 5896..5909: 0.7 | 7.09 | 6.97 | 7.03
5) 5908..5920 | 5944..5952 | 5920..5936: 0.3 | 7.23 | 7.29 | 7.25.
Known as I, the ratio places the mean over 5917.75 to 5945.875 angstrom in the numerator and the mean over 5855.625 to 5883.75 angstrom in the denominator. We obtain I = 1.0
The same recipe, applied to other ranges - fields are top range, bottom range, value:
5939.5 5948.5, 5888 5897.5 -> 1.28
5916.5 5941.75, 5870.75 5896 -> 1.08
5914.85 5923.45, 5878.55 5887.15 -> 1.07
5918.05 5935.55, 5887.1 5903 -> 1.19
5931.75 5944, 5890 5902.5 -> 1.21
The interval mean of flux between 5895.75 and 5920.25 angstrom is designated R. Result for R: 6.9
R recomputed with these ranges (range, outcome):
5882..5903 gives 6.13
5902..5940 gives 7.09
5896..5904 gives 6.39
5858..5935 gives 6.84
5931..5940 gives 6.96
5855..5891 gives 6.85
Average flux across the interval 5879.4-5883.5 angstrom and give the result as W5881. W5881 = 6.95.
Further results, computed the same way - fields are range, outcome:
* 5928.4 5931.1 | 6.64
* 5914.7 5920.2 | 7.08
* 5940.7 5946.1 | 7.46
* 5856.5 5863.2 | 6.94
